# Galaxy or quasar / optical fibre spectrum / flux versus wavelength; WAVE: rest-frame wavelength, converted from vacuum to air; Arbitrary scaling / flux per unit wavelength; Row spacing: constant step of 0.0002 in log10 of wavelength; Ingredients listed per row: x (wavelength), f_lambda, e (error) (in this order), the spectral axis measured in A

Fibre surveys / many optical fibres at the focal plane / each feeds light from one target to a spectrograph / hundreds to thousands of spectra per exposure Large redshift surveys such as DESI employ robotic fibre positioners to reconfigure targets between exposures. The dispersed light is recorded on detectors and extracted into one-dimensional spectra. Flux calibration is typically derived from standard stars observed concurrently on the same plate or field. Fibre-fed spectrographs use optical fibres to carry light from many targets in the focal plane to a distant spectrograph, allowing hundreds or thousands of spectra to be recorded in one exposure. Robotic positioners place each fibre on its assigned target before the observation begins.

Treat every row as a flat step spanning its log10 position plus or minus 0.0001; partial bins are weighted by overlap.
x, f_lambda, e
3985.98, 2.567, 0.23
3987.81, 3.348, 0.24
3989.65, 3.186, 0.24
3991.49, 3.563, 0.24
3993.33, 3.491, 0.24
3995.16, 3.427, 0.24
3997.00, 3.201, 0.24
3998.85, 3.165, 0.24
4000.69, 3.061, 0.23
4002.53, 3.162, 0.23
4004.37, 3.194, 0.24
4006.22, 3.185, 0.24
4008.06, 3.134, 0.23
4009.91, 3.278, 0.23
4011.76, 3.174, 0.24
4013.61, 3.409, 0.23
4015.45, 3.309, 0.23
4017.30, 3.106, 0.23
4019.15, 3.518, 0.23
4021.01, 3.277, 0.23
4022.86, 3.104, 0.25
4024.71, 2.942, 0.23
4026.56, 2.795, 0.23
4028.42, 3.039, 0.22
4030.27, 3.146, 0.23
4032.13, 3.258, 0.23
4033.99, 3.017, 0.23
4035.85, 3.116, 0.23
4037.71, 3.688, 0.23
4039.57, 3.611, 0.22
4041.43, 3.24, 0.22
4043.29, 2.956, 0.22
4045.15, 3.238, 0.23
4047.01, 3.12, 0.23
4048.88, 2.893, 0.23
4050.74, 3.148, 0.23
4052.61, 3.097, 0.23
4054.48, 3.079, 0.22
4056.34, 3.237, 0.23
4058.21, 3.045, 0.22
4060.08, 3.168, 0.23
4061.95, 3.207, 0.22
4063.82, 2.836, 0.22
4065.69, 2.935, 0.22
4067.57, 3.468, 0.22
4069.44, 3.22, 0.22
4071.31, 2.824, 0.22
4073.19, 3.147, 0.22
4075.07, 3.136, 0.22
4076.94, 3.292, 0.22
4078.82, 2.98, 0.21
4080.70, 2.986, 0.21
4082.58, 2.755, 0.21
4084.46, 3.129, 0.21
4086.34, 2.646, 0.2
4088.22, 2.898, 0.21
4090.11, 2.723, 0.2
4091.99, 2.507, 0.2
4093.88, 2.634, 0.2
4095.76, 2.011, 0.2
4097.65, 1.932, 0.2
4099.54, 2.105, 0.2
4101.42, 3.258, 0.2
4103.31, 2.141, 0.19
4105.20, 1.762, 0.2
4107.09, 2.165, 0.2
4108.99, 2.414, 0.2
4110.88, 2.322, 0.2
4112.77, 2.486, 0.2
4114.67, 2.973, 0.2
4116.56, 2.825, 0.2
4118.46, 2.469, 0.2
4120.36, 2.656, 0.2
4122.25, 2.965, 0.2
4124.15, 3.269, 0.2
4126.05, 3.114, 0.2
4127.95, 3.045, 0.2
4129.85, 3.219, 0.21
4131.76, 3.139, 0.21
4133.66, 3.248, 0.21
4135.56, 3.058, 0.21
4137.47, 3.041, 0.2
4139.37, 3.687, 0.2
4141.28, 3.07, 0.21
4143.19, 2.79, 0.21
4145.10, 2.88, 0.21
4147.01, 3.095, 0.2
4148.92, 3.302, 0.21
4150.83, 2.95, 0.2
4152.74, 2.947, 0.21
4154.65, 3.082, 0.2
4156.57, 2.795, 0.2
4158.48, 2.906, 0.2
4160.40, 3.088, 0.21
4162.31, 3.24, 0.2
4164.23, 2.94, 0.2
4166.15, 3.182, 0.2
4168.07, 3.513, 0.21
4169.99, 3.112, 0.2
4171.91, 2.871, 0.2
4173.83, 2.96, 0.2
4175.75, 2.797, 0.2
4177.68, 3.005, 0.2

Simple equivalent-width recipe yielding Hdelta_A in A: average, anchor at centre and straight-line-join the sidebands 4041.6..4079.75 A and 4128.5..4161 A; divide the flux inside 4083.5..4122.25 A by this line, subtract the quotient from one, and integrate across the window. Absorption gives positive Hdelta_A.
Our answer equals 7.2 A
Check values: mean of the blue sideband 3.1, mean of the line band 2.51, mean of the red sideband 3.07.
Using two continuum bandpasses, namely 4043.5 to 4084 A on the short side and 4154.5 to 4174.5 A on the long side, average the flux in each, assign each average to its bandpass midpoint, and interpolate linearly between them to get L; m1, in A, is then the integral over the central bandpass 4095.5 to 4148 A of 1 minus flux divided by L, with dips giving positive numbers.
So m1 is 5.2 A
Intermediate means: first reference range 3.08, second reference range 3.06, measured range 2.77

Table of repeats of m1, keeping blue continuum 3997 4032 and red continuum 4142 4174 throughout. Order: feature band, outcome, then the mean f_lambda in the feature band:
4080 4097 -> 2.31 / 2.68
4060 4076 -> 0.10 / 3.1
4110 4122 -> 1.69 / 2.64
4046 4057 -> 0.15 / 3.09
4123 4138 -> -0.38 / 3.14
